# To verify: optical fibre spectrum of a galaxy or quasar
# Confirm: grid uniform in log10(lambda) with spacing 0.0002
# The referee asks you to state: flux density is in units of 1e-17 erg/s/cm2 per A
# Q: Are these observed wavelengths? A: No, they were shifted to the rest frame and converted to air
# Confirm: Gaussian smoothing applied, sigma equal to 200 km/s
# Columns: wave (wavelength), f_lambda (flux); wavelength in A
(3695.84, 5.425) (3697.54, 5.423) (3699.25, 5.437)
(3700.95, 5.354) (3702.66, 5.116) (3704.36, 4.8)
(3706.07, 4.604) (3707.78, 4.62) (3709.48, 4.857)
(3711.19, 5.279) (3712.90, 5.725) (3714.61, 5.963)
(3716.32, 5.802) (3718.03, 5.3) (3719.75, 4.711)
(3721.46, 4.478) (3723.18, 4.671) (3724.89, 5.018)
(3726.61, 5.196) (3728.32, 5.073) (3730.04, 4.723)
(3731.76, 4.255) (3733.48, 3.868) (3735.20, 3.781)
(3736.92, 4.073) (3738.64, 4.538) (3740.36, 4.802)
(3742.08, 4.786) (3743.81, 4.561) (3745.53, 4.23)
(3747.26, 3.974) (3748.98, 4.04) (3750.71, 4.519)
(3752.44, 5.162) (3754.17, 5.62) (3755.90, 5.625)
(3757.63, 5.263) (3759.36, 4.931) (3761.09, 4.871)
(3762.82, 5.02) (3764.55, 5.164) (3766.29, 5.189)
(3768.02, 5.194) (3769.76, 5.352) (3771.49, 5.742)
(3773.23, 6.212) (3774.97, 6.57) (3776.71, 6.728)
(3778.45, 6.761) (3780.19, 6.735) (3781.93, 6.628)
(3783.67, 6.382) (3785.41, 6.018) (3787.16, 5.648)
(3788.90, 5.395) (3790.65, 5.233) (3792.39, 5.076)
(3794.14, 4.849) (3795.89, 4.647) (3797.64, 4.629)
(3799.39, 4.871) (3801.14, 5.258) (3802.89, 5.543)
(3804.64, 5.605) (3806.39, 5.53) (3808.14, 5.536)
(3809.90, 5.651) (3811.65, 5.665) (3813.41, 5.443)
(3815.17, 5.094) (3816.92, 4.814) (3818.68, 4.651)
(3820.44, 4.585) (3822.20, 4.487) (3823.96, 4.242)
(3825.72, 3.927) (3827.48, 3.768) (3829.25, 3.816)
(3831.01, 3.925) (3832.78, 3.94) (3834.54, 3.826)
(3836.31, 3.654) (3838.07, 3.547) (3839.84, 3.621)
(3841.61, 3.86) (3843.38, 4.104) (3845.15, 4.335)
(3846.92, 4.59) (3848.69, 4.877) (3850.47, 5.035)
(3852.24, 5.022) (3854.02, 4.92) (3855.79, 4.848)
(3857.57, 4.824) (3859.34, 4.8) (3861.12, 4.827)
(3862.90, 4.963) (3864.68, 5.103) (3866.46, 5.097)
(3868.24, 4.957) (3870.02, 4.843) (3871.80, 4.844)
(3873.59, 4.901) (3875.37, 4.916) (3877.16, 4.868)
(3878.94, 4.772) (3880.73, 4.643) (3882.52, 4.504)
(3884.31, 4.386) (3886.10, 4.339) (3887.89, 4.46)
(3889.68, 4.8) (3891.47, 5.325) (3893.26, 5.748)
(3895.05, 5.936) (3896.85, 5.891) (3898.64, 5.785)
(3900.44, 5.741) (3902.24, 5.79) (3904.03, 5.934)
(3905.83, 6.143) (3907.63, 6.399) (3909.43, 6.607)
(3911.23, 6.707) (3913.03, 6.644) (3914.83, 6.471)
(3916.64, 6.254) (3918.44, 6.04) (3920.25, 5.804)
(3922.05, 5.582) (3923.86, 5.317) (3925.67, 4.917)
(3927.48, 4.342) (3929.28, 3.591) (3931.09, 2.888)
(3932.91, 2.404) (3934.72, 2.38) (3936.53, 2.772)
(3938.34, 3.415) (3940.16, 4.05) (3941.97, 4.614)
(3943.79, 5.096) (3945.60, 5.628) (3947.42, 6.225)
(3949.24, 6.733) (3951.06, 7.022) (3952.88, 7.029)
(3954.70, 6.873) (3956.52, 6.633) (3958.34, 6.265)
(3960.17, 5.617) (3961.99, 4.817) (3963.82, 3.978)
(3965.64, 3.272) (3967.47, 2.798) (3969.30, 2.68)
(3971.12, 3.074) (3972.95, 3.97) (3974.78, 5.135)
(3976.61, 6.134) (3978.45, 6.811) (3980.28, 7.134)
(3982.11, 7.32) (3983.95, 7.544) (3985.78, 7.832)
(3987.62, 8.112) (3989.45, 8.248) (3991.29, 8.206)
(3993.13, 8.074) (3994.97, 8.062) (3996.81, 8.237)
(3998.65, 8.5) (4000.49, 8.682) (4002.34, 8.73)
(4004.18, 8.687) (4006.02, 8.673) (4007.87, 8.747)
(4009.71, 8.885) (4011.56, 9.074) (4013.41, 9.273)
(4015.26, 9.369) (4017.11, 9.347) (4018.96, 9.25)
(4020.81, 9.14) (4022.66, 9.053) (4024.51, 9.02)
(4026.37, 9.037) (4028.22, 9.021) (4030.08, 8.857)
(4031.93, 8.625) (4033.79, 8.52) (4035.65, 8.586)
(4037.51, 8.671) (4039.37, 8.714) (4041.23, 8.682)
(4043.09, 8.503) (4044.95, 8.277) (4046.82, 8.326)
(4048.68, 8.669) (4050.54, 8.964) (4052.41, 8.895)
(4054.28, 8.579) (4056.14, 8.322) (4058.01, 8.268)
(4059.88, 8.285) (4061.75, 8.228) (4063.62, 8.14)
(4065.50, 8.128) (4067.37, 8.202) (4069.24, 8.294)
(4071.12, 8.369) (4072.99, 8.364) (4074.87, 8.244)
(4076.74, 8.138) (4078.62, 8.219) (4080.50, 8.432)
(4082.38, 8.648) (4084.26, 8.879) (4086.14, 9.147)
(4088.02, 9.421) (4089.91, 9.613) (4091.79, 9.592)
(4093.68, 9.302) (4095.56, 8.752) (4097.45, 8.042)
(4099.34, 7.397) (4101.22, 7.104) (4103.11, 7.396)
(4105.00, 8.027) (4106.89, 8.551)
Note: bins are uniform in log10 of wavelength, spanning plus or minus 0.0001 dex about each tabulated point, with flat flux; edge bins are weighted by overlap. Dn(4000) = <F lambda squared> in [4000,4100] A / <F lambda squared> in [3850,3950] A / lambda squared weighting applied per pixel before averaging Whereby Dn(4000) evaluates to 1.9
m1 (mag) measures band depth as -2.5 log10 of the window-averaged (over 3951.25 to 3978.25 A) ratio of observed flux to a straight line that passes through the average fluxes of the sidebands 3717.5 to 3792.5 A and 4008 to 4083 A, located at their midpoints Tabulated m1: 0.47 mag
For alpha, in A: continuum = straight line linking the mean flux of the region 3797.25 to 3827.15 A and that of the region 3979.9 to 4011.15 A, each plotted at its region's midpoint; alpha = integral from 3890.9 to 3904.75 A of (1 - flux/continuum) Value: 1.6 A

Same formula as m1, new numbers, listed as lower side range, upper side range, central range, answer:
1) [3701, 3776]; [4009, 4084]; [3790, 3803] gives 0.14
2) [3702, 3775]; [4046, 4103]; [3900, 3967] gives 0.30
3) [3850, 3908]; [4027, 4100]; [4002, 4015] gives -0.18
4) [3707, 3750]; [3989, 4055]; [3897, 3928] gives 0.22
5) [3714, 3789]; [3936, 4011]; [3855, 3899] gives 0.18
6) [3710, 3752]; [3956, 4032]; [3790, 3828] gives 0.11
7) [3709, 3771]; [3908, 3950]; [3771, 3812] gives -0.16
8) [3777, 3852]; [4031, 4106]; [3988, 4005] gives -0.12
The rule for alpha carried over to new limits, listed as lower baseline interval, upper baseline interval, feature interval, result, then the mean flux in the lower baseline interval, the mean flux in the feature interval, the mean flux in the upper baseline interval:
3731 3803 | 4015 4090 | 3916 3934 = 6.15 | 5.18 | 4.67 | 8.65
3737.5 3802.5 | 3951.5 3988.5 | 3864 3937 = 5.70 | 5.3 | 5.11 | 5.67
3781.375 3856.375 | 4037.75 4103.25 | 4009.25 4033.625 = -4.05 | 4.81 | 9.06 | 8.49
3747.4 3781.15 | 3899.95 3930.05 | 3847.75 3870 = 2.91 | 5.48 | 4.93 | 5.79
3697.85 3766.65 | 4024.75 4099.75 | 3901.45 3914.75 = 1.02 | 4.88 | 6.34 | 8.6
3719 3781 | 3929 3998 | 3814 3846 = 6.77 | 5.04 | 4.13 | 5.58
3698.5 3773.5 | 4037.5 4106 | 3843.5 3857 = 3.02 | 4.93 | 4.76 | 8.46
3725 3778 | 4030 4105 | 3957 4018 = 5.04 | 4.99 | 7.01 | 8.49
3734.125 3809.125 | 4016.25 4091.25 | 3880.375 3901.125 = 4.84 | 5.26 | 5.14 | 8.66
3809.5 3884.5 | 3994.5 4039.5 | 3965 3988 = 6.97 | 4.59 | 5.49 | 8.84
